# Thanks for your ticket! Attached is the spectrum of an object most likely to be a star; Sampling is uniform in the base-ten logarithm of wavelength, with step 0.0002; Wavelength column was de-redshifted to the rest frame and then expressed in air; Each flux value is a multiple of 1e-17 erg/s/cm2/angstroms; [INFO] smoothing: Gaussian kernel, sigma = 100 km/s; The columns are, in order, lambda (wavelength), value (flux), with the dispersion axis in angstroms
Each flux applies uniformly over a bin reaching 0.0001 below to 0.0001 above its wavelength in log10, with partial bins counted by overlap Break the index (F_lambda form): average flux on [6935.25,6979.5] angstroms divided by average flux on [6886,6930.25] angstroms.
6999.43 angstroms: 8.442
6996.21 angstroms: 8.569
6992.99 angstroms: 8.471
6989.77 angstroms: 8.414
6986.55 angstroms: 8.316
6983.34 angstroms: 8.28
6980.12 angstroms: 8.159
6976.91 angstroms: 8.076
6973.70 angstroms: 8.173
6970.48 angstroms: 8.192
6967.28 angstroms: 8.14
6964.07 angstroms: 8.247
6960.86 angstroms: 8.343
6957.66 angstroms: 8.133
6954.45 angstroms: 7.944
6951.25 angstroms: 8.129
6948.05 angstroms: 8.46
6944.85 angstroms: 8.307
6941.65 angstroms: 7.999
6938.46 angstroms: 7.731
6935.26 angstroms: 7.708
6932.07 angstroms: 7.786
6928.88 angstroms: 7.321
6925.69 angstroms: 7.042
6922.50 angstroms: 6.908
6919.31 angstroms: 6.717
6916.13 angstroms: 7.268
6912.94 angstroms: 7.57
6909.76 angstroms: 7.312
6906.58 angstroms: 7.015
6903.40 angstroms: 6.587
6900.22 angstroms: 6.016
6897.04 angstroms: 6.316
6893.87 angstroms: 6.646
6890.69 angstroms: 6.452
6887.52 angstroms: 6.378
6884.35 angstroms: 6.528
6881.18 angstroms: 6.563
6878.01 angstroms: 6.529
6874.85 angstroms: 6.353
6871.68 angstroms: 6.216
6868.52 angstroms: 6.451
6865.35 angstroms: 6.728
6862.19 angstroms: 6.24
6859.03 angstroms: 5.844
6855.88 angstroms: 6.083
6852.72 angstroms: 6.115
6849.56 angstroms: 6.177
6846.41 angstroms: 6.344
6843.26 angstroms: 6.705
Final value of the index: 1.19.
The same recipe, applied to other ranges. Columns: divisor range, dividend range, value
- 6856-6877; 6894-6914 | 1.08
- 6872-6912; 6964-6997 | 1.26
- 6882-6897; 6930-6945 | 1.21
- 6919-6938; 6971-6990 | 1.12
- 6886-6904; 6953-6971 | 1.28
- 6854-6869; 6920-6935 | 1.16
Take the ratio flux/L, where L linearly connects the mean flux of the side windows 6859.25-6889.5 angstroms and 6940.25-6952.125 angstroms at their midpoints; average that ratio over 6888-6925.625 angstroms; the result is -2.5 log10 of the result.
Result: 0.068 mag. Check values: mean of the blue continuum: 6.42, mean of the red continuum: 8.23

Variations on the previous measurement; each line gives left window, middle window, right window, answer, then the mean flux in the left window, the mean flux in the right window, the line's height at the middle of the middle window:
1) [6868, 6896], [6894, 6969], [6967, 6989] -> -0.02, 6.46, 8.2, 7.36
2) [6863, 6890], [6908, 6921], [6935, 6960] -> 0.02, 6.46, 8.08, 7.33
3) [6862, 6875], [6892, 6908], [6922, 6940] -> 0.07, 6.42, 7.45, 6.93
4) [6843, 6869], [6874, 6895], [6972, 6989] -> 0.04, 6.27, 8.21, 6.71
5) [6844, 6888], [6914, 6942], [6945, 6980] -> 0.02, 6.33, 8.19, 7.52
